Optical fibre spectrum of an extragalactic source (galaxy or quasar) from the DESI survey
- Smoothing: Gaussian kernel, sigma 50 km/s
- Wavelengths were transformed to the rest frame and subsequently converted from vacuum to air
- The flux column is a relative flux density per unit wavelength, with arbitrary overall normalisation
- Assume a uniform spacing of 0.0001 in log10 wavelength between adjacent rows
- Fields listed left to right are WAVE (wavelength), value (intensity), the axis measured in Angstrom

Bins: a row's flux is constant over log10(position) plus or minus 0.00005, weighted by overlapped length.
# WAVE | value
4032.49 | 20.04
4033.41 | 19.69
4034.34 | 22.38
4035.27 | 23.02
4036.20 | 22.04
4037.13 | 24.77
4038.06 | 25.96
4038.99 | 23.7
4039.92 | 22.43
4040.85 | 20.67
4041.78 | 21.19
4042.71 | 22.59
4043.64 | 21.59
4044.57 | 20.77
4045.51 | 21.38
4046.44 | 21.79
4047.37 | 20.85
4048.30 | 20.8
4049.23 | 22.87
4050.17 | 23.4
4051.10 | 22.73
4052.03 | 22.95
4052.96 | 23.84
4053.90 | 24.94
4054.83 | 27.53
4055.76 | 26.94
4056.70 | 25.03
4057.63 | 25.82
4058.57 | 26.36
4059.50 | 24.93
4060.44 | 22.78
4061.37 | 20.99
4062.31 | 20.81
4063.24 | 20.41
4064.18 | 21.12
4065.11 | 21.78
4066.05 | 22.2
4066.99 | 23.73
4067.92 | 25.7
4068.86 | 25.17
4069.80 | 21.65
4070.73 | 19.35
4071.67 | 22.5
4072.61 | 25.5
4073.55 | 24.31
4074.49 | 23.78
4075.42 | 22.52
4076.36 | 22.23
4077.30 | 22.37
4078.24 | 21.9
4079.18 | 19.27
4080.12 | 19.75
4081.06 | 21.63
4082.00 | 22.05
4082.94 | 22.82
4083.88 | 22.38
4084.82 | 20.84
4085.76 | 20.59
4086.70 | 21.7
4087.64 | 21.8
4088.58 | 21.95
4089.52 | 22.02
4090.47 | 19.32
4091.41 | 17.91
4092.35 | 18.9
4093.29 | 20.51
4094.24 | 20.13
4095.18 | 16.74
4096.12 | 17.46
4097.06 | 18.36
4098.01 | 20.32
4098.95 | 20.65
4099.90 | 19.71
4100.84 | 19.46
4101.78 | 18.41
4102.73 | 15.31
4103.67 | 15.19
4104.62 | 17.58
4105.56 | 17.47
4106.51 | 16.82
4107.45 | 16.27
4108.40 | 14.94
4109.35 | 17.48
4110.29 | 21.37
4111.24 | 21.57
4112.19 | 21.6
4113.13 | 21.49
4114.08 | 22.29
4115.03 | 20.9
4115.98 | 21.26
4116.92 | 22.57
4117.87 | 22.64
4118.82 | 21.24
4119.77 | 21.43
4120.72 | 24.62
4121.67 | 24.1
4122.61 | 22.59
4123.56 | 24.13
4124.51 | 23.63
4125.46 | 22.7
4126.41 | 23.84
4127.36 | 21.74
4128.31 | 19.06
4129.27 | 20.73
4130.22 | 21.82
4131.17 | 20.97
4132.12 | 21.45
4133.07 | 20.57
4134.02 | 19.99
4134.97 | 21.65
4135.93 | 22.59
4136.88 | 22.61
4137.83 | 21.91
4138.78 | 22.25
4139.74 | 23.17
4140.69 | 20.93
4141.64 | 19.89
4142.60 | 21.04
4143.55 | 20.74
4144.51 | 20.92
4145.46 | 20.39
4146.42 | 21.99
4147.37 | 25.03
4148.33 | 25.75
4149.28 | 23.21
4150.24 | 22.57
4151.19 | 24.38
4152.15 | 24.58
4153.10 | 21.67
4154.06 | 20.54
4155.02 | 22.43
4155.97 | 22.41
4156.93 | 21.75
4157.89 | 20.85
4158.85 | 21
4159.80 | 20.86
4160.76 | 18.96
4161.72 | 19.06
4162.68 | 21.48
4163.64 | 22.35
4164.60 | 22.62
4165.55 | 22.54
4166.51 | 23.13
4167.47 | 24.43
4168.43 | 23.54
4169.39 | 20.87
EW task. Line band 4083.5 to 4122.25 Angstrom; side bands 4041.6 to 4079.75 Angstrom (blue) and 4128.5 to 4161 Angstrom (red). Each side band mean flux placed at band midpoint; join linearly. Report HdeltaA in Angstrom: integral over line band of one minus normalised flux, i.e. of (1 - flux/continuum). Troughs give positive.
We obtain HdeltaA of 4.2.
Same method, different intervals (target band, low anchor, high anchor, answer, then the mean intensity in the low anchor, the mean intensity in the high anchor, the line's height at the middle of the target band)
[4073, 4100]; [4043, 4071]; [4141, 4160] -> 2.25 Angstrom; 23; 22.1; 22.7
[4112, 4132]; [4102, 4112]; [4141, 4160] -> -3.21 Angstrom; 17.5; 22.1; 19.1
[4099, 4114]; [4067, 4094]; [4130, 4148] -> 2.24 Angstrom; 21.8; 21.6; 21.7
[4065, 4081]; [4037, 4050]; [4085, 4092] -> -1.00 Angstrom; 22.2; 20.7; 21.2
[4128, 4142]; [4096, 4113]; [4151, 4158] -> -0.37 Angstrom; 18.4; 22.3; 20.8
